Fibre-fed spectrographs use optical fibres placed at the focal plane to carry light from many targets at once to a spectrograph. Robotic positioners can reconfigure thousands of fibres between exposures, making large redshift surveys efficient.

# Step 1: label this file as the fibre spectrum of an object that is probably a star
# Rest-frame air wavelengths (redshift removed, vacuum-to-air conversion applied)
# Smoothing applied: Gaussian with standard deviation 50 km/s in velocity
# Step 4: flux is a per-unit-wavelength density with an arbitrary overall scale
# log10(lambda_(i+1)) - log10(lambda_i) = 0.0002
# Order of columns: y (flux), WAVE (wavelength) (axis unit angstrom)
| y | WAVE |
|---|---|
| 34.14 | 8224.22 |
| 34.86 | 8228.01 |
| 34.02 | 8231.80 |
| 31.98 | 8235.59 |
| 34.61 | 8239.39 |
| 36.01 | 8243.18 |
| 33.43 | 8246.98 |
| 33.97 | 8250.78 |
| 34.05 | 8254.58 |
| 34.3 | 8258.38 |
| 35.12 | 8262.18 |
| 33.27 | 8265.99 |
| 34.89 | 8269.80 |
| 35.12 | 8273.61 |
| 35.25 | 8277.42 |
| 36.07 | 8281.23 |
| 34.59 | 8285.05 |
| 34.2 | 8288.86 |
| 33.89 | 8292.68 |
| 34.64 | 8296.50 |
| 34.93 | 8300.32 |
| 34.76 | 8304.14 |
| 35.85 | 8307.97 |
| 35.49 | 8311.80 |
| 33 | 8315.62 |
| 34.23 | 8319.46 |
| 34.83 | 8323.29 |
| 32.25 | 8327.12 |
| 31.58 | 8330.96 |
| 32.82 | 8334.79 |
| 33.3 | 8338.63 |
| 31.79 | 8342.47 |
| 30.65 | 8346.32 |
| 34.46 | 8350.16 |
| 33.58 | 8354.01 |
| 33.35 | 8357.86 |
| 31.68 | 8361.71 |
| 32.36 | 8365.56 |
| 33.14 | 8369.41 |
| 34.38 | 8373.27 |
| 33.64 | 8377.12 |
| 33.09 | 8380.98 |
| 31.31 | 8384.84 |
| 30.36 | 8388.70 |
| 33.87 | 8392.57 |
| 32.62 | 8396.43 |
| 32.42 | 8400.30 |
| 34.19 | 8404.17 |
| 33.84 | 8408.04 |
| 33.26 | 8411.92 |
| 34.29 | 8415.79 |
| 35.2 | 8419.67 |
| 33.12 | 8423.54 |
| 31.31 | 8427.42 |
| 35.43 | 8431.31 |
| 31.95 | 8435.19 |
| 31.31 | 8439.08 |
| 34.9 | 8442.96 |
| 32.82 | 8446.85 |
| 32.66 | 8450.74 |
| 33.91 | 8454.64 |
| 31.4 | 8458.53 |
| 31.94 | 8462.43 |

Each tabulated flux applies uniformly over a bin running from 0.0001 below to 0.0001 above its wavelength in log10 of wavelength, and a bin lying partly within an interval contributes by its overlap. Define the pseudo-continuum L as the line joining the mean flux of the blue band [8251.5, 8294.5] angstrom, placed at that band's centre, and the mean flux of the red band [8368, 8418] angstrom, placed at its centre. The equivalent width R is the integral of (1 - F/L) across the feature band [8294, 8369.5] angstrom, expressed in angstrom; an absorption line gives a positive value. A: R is 1.0 angstrom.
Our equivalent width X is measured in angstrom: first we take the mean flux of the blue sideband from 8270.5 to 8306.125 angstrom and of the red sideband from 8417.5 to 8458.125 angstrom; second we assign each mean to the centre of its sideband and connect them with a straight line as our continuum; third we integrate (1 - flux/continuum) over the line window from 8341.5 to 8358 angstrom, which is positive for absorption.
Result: 0.7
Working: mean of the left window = 34.8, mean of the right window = 33.2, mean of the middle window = 32.7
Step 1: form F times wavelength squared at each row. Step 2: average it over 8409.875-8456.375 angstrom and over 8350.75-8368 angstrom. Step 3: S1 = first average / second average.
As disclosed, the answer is 1.03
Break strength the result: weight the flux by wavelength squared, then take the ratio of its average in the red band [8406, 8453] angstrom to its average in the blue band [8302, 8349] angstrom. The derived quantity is 1.0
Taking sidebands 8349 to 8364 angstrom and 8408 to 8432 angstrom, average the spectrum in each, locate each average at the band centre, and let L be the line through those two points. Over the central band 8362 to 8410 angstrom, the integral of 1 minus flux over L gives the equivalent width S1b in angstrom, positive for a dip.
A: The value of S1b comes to 0.74 angstrom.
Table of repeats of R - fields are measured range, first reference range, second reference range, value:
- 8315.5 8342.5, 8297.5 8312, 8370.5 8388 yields 1.1 angstrom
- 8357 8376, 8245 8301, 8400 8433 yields 0.6 angstrom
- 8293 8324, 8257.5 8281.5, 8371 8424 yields -0.3 angstrom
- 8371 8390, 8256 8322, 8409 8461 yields 0.6 angstrom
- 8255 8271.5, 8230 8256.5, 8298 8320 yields -0.1 angstrom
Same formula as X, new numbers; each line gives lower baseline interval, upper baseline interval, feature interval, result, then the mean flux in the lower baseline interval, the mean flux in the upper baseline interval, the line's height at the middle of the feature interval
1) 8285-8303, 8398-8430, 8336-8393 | 2.0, 34.5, 33.5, 33.9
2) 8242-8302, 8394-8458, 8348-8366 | 0.4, 34.6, 33.3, 33.9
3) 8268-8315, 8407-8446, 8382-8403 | 1.0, 34.9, 33.4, 33.8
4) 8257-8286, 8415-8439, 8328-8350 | 1.3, 34.8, 33.3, 34.2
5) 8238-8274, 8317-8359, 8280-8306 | -0.7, 34.4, 33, 33.8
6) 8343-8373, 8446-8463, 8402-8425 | -0.9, 32.8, 32.6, 32.7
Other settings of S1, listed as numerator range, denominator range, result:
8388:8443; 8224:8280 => 1.01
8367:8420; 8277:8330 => 0.98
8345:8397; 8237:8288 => 0.97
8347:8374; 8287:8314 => 0.96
